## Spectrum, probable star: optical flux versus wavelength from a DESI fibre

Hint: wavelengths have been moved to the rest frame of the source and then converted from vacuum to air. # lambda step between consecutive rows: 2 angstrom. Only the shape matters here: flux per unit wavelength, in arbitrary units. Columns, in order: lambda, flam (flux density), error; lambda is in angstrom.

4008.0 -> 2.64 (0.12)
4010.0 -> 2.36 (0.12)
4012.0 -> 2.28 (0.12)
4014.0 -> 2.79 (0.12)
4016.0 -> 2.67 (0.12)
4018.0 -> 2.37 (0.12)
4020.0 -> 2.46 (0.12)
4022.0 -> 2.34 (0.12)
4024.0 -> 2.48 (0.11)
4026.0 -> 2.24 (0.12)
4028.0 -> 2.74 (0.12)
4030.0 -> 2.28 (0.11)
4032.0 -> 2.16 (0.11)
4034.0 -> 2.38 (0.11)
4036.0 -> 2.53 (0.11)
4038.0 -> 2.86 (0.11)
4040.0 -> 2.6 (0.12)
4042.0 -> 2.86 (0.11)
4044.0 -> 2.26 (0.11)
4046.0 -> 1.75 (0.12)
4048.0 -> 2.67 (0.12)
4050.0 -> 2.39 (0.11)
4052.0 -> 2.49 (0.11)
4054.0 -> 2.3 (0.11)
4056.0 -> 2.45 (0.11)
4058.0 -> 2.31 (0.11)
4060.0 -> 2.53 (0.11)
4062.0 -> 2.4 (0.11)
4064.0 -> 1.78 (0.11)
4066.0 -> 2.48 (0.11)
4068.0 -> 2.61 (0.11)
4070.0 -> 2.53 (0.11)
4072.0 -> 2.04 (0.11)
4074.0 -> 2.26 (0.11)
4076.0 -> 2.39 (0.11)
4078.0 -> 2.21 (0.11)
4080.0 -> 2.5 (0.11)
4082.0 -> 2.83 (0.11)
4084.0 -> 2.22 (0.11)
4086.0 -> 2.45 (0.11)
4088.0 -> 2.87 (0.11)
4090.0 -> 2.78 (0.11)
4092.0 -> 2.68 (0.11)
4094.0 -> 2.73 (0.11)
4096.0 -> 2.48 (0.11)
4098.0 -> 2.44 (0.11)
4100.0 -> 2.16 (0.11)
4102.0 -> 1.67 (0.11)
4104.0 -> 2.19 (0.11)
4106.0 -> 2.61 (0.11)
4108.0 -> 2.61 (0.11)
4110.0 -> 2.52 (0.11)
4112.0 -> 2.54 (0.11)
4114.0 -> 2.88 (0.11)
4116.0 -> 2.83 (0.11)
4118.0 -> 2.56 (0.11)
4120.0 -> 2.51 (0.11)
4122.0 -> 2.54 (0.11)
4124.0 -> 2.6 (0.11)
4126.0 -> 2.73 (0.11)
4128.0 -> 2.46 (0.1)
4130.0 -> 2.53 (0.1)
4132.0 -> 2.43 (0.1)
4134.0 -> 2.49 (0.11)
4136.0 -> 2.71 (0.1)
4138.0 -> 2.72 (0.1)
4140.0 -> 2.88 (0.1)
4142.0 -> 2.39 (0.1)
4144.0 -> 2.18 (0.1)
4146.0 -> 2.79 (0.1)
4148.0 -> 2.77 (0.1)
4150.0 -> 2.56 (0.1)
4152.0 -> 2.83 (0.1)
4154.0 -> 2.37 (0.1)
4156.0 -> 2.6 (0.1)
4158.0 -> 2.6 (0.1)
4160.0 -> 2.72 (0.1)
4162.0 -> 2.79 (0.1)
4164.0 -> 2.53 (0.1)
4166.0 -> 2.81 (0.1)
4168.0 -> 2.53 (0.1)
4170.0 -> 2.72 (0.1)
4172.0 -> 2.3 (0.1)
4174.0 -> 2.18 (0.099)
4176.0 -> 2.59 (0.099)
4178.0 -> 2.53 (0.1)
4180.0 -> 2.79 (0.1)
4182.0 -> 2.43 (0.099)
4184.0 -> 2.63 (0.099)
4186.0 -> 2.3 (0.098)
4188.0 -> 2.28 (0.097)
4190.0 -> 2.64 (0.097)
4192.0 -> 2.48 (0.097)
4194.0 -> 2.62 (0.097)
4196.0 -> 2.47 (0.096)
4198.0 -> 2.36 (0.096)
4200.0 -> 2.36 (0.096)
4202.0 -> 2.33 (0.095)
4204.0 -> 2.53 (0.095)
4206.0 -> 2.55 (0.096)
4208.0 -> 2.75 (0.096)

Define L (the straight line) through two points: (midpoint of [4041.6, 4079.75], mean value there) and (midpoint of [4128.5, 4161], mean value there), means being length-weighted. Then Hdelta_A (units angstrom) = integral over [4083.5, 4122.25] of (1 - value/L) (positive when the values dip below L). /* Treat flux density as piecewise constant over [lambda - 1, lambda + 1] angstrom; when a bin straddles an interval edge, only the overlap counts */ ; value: -0.7 angstrom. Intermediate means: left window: 2.35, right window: 2.6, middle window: 2.52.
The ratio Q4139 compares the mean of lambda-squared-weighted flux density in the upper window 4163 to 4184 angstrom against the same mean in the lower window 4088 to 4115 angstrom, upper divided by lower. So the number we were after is 1.1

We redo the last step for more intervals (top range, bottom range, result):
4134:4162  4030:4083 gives 1.14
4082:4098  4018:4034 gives 1.13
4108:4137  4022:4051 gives 1.11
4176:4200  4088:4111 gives 1.06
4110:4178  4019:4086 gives 1.13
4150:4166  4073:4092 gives 1.09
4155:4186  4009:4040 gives 1.12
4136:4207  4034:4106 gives 1.11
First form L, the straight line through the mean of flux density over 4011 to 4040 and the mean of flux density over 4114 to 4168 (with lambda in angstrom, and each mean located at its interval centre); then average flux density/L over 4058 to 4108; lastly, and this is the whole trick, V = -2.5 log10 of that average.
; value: 0.058 mag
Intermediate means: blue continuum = 2.47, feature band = 2.41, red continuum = 2.62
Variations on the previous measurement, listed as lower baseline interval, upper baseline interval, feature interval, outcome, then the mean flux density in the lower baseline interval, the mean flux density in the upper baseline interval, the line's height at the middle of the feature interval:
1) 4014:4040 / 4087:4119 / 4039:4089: 0.043 mag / 2.48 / 2.53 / 2.51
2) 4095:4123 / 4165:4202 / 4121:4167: -0.055 mag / 2.47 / 2.5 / 2.48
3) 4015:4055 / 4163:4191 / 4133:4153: -0.056 mag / 2.44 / 2.52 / 2.5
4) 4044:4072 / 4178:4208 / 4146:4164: -0.086 mag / 2.35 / 2.49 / 2.45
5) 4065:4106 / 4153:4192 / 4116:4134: -0.033 mag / 2.43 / 2.54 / 2.48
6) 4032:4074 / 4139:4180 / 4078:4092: -0.055 mag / 2.4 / 2.59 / 2.46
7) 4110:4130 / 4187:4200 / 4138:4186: -0.023 mag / 2.62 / 2.47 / 2.53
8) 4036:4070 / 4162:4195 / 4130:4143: -0.043 mag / 2.43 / 2.53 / 2.5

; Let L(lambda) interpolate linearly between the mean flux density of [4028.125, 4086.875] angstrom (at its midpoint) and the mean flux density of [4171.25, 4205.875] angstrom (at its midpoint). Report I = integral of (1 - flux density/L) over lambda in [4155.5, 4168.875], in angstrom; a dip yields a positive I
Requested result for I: -1.1 angstrom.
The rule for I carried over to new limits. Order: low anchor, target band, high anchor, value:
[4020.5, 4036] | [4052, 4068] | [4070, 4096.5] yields 0.66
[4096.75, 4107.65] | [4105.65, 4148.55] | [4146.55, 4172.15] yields -3.37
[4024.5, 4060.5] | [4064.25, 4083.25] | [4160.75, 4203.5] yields 0.39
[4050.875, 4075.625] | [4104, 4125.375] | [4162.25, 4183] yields -1.38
